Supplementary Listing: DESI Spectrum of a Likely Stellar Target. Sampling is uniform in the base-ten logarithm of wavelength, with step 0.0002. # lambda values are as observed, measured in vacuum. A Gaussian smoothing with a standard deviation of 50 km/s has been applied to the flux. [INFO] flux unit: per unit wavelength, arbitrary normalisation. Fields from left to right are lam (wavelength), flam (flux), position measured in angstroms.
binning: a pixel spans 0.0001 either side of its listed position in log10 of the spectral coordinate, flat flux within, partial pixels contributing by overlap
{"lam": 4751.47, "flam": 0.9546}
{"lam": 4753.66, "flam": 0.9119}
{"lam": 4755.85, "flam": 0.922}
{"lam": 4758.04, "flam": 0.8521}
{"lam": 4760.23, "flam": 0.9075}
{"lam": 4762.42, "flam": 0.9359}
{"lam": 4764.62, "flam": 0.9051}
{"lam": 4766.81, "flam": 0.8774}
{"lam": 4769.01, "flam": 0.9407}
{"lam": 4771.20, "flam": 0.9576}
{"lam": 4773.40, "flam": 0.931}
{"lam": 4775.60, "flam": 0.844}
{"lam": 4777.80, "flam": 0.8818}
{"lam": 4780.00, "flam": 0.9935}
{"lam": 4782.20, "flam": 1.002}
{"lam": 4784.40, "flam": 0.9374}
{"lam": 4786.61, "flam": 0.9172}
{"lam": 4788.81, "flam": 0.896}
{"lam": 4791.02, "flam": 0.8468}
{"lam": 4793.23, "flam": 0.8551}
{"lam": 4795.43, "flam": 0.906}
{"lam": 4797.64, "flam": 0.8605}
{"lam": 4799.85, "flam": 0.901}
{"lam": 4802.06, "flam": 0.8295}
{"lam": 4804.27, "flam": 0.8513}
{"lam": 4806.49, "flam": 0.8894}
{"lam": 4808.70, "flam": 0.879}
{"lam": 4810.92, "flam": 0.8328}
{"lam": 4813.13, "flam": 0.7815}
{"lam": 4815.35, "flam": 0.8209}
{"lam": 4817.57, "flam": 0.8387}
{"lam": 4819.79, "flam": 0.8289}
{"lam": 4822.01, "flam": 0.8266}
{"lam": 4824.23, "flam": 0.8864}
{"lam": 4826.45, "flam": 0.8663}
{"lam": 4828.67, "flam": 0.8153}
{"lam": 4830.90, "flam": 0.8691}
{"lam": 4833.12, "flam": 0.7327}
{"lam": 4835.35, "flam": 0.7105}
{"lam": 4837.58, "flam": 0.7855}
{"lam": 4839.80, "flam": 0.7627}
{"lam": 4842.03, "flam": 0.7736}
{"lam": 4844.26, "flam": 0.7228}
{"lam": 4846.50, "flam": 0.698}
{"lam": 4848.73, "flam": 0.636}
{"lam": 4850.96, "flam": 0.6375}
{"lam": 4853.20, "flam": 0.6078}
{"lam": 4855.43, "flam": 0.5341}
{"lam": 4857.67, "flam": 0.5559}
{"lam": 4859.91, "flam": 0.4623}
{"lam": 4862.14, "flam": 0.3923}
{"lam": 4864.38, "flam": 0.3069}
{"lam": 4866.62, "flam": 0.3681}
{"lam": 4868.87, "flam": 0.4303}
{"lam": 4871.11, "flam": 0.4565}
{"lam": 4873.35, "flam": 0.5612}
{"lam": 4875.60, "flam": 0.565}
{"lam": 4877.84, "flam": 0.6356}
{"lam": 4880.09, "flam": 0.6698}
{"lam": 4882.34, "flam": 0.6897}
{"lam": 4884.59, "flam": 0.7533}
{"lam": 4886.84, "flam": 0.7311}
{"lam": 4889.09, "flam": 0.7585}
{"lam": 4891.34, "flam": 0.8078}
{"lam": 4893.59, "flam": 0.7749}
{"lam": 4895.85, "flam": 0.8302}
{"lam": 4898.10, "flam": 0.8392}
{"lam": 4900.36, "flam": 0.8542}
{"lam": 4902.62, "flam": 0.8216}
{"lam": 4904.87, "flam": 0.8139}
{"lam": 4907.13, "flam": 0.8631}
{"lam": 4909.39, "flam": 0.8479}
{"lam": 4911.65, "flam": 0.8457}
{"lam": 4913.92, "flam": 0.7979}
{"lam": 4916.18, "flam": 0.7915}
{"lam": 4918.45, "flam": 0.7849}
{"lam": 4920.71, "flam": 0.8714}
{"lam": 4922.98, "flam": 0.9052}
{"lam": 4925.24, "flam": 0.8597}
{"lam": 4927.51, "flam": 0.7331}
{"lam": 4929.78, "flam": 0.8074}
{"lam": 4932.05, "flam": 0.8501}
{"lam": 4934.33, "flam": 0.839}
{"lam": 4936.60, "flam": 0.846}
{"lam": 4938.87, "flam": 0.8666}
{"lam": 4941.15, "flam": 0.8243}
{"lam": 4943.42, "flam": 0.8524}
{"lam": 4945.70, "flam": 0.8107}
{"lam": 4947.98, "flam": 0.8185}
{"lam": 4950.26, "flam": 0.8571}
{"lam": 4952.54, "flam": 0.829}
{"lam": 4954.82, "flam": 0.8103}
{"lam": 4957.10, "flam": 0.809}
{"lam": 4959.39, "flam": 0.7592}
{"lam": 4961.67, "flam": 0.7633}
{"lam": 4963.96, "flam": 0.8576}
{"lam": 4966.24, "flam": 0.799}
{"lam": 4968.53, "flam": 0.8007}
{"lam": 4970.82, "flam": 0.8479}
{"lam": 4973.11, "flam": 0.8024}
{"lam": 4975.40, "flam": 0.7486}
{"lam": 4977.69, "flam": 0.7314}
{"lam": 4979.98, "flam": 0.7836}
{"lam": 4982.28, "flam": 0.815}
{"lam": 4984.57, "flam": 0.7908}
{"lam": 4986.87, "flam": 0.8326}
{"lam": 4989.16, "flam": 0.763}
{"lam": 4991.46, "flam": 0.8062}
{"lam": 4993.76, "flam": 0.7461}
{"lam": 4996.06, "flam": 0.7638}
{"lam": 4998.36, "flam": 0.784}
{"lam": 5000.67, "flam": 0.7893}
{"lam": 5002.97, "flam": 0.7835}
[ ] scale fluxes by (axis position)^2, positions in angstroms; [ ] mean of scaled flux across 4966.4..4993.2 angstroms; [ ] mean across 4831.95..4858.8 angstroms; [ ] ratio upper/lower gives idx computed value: 1.23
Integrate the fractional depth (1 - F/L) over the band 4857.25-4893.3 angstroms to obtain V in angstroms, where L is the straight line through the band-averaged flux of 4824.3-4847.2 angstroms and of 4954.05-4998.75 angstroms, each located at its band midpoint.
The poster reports 9.5 angstroms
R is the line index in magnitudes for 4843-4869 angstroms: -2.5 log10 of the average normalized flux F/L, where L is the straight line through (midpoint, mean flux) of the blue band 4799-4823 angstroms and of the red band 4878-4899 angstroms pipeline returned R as 0.43 mag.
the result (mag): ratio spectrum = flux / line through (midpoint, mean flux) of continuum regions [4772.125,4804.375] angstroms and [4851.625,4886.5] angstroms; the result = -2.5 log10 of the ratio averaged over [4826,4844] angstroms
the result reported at -0.14 mag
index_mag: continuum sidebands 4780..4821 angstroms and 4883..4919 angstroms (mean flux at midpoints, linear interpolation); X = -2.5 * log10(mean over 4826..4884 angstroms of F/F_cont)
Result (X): 0.32 mag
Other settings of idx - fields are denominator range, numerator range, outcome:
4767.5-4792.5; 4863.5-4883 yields 0.59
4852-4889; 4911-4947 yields 1.54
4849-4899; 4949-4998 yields 1.36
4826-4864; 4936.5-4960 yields 1.29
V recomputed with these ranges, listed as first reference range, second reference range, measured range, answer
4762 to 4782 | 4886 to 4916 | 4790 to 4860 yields 7.97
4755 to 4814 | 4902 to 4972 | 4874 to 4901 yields 3.50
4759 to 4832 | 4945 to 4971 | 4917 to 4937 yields -0.15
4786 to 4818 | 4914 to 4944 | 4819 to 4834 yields 0.36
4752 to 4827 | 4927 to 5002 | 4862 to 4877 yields 7.10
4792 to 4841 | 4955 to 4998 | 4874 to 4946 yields 0.99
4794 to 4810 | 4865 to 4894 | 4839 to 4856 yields 1.23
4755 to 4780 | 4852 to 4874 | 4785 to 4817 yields -4.69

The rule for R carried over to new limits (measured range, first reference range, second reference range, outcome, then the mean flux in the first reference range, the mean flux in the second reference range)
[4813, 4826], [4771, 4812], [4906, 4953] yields 0.058 mag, 0.894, 0.833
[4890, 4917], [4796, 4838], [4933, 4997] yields -0.008 mag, 0.833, 0.806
